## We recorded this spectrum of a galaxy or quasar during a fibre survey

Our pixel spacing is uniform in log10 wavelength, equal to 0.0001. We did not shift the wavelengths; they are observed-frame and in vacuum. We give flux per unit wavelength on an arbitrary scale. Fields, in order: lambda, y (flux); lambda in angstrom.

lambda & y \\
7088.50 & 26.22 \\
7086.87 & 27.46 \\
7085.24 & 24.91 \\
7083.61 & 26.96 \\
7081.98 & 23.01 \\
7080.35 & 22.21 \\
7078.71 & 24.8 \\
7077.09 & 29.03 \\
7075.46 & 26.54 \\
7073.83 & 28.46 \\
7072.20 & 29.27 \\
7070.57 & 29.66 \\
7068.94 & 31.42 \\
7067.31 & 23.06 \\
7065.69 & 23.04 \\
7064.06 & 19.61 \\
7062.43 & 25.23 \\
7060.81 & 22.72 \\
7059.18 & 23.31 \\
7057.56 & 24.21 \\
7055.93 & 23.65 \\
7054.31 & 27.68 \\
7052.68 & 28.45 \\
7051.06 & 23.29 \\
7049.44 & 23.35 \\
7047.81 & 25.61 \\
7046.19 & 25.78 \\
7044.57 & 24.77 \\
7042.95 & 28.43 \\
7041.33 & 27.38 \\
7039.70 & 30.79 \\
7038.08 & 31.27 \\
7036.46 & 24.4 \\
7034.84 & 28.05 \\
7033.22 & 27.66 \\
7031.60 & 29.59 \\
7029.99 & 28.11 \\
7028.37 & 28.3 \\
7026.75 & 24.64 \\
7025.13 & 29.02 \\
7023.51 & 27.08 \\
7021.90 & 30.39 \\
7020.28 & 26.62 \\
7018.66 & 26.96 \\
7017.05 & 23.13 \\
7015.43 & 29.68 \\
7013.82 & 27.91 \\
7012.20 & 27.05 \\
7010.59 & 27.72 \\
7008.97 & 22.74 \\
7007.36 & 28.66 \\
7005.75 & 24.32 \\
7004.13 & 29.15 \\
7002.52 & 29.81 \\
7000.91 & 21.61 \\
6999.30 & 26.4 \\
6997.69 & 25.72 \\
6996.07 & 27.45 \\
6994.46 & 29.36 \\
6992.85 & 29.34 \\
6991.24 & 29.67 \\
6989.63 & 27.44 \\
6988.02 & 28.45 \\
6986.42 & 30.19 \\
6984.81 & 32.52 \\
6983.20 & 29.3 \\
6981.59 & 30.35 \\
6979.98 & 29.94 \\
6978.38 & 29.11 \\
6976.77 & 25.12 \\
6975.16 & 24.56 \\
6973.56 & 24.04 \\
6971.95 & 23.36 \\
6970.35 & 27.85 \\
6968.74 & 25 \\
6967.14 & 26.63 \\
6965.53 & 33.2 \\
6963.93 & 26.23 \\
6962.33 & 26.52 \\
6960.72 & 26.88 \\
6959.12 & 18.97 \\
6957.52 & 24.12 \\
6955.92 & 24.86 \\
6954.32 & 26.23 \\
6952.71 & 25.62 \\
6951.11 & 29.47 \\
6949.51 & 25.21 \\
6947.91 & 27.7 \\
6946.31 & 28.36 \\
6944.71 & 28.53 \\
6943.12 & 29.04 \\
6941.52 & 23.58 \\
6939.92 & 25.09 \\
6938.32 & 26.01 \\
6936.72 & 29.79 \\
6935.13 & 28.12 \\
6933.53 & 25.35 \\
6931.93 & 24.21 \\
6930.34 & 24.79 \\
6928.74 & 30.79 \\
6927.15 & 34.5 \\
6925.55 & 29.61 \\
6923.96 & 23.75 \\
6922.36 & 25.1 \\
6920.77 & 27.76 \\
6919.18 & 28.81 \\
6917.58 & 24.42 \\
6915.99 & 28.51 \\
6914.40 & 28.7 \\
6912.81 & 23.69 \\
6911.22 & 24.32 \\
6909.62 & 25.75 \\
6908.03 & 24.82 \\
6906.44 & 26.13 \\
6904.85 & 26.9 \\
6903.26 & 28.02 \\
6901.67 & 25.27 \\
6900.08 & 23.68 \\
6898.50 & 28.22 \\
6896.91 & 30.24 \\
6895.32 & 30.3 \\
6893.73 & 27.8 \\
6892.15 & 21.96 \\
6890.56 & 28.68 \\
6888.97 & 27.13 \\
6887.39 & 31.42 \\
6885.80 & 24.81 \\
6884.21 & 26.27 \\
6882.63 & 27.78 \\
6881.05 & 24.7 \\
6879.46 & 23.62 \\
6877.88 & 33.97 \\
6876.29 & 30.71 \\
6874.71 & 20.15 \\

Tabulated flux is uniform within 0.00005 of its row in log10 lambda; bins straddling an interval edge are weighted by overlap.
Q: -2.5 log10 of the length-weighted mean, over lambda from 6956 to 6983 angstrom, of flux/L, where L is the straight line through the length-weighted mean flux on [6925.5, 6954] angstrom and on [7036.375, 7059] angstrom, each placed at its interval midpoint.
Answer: 0.03 mag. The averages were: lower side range 27.5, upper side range 26.3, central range 26.4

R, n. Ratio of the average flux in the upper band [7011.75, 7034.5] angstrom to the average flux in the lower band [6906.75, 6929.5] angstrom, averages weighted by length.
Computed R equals 1.0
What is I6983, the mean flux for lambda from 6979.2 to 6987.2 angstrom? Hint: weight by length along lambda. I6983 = 30.4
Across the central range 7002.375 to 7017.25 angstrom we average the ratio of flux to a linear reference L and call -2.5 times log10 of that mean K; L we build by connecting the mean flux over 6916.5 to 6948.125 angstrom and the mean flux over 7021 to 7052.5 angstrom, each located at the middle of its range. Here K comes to 0.01 mag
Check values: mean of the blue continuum 27.3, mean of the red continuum 27.3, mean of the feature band 27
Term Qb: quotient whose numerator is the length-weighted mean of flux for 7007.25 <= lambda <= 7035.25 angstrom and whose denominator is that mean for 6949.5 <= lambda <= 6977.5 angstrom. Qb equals 1.1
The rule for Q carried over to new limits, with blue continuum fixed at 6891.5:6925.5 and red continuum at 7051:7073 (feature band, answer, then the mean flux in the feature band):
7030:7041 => -0.12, 28.5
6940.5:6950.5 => -0.04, 27.1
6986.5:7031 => -0.06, 27.3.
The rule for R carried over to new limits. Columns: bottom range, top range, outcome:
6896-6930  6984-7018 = 1.02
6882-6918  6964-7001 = 1.04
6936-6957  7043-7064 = 0.92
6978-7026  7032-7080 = 0.94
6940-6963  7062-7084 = 0.99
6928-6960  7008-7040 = 1.05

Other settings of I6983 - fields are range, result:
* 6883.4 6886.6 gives 25.5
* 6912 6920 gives 26.8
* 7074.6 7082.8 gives 25.1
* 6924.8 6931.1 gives 29.9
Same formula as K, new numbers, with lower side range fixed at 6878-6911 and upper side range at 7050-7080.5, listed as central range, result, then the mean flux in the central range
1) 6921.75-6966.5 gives -0.02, 26.8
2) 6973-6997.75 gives -0.09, 28.4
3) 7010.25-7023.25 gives -0.06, 27.4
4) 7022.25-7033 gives -0.08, 27.9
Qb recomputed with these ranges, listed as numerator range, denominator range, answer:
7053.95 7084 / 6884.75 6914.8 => 0.95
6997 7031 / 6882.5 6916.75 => 1.00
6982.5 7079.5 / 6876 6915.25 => 1.00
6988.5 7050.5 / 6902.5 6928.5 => 1.01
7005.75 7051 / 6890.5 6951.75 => 1.00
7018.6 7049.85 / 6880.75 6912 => 1.03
